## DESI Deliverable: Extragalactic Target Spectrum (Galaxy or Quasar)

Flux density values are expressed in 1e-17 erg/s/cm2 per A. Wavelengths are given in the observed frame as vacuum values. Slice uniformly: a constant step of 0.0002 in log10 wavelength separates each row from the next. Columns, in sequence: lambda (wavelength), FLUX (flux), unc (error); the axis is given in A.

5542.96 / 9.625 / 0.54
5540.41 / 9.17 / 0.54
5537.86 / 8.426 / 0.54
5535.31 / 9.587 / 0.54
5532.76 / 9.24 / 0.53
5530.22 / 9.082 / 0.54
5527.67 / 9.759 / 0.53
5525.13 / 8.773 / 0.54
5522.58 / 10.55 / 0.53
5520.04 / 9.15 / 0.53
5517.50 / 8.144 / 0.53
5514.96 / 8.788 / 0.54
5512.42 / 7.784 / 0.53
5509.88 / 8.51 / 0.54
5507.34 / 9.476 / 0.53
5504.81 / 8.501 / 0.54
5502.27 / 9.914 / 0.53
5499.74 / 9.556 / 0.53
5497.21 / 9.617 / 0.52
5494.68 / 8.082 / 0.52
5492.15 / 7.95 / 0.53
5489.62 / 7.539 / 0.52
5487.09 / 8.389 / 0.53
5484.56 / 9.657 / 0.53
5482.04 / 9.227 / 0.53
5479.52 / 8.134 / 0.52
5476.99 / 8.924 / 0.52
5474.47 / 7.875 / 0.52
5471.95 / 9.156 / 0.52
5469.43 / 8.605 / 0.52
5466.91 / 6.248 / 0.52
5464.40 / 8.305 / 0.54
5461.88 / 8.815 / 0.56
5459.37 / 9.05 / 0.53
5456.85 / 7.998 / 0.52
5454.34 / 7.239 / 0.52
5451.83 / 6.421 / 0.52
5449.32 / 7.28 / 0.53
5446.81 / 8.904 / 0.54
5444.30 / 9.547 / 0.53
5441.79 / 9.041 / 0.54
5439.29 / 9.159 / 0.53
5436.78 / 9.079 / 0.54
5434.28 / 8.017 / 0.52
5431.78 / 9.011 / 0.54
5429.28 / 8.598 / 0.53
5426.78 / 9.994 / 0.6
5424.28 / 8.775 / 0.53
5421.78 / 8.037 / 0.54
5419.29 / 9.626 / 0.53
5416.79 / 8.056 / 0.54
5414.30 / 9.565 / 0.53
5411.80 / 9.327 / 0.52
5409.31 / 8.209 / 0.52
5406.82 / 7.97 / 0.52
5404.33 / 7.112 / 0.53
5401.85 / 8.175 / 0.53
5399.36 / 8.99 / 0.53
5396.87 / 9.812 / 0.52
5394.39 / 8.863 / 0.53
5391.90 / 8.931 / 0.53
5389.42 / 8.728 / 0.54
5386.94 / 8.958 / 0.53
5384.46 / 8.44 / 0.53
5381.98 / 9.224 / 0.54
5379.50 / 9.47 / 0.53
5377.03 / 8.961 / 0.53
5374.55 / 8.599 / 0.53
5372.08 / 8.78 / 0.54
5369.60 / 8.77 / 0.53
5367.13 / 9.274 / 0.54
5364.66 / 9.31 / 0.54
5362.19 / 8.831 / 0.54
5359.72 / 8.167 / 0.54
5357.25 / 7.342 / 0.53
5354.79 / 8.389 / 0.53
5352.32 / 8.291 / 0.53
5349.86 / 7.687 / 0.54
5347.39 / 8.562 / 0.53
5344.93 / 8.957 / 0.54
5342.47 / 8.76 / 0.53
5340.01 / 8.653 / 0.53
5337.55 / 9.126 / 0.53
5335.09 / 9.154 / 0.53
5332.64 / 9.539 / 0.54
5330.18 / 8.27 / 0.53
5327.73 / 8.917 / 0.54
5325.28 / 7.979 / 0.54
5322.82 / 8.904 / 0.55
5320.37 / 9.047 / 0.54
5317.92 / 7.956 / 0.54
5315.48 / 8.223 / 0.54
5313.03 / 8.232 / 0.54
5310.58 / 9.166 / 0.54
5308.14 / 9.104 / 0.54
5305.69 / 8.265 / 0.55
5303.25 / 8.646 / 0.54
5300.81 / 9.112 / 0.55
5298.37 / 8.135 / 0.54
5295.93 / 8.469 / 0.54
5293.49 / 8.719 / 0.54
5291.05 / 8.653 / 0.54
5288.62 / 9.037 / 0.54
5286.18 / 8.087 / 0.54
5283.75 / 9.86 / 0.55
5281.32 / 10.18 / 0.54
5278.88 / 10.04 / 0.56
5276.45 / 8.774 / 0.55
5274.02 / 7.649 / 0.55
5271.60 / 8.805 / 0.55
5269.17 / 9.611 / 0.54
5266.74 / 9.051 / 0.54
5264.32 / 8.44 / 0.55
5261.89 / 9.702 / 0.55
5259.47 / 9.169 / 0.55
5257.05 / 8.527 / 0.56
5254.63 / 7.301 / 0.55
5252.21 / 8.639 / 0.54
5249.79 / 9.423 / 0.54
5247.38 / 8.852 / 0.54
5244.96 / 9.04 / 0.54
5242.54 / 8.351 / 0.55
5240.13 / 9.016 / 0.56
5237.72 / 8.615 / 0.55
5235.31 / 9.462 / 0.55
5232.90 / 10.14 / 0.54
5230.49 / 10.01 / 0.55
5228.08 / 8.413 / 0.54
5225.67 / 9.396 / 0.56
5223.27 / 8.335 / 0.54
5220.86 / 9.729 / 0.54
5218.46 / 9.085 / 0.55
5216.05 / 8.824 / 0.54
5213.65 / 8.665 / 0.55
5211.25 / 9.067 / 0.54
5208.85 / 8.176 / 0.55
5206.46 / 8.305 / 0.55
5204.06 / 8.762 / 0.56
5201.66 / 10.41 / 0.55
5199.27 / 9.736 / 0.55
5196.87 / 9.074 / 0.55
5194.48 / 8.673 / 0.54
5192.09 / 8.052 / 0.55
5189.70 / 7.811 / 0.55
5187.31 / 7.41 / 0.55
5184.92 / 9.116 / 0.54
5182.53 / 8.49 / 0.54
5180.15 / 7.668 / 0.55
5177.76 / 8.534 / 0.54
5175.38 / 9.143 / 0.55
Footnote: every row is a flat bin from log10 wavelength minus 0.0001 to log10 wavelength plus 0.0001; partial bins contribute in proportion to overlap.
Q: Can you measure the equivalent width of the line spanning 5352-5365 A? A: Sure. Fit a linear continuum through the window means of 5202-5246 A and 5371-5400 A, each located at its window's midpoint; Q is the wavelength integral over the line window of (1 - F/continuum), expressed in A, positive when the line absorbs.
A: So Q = 0.9 A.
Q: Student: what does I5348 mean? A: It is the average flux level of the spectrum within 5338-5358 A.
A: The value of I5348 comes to 8.38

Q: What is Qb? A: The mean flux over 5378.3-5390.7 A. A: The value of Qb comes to 8.96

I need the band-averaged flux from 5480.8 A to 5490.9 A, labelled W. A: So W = 8.7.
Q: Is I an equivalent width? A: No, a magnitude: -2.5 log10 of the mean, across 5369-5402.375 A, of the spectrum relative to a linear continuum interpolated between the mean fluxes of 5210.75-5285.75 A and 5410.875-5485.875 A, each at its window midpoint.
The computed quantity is -0.025 mag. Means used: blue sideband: 9.03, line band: 8.92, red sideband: 8.58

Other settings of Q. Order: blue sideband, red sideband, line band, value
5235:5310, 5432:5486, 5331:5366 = 0.24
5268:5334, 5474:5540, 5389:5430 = 0.41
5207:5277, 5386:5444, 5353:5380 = 0.42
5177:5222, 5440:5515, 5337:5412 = -0.73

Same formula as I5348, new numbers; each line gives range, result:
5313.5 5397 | 8.71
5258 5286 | 9.16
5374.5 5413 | 8.74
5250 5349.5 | 8.78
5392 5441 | 8.76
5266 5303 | 8.94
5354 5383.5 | 8.76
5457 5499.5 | 8.49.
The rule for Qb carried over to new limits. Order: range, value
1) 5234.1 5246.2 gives 8.9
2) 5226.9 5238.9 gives 9.33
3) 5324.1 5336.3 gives 8.78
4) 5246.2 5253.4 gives 8.98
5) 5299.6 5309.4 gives 8.79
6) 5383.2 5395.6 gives 8.78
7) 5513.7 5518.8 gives 8.47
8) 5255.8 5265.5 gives 8.95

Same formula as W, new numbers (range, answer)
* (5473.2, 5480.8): 8.31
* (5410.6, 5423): 8.92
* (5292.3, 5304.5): 8.62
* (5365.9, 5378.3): 8.88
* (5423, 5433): 9.09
